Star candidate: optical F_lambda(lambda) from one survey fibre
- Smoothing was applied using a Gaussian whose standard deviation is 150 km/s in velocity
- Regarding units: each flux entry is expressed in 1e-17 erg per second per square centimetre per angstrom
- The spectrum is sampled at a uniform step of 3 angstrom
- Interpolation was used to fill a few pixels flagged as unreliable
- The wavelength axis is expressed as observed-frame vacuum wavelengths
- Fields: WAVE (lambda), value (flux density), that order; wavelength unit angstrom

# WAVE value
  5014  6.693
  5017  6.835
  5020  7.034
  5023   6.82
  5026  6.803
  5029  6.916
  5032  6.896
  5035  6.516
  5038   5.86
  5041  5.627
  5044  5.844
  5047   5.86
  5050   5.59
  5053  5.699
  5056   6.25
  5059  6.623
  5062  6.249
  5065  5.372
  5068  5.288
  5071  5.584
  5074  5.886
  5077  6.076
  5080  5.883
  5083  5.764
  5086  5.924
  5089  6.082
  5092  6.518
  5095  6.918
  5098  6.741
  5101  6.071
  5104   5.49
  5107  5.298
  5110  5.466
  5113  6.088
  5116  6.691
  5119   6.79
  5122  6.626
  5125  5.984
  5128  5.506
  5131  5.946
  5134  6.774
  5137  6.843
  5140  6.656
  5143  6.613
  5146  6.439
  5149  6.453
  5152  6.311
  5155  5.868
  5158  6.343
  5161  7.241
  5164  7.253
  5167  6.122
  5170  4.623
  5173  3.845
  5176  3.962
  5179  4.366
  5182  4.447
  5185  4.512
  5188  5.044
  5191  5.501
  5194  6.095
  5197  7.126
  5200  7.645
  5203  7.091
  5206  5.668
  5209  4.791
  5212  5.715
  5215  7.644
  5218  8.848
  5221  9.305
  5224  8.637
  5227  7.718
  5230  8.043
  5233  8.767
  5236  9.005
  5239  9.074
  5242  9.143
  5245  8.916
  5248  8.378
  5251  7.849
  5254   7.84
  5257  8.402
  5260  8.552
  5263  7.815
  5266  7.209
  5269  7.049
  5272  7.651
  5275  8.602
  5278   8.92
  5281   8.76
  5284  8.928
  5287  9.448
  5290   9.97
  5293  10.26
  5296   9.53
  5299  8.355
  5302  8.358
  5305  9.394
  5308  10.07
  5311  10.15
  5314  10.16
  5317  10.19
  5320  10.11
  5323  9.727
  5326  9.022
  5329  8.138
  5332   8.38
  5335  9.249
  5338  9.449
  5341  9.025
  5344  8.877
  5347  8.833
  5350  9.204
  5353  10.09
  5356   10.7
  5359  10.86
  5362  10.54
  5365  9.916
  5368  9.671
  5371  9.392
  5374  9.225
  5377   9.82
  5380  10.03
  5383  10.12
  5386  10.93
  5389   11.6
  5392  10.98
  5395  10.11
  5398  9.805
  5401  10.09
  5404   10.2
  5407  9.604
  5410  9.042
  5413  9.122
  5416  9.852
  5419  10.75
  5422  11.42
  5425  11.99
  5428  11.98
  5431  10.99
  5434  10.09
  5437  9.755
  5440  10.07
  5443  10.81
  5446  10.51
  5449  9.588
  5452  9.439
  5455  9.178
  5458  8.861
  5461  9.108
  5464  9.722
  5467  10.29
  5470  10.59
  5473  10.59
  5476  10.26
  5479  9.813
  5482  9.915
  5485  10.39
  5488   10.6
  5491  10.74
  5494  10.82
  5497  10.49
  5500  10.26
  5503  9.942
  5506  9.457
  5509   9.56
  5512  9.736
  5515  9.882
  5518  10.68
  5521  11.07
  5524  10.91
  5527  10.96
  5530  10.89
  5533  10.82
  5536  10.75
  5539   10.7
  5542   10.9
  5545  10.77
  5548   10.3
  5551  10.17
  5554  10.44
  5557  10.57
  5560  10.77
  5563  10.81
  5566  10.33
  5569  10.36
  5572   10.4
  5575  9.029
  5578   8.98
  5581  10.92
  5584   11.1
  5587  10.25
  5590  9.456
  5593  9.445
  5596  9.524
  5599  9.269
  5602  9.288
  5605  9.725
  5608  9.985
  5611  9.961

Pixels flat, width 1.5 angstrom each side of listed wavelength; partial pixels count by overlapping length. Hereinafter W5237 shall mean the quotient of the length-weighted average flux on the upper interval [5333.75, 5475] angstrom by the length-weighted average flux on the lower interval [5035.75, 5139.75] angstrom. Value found 1.66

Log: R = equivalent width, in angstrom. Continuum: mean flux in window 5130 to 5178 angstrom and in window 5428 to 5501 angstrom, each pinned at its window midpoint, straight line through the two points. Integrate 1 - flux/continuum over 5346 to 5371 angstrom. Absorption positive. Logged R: -3.4 angstrom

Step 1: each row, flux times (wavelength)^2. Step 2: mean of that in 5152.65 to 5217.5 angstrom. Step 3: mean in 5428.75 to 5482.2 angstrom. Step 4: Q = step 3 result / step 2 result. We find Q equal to 1.91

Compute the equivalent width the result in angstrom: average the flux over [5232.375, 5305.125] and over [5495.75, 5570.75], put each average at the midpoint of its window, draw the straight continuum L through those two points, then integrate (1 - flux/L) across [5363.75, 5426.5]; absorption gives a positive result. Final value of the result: -4.41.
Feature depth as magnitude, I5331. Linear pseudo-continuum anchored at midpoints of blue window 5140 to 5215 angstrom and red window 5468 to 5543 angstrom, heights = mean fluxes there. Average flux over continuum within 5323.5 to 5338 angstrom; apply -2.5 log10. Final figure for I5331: -0.11 mag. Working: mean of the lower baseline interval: 5.85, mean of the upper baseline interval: 10.4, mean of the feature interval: 8.85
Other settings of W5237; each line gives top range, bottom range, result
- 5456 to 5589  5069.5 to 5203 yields 1.72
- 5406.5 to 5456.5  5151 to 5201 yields 1.82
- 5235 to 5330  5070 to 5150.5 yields 1.44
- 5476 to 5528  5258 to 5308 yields 1.18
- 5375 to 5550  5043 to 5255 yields 1.60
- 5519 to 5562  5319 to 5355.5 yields 1.16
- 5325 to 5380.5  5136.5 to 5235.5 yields 1.48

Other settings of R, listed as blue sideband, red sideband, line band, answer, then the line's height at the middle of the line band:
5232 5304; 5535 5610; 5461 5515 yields -2.29 angstrom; 9.74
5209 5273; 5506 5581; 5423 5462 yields -2.39 angstrom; 9.63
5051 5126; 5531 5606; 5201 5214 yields 2.06 angstrom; 7.08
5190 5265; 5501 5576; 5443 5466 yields 0.25 angstrom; 9.7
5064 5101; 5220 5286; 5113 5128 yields 0.37 angstrom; 6.54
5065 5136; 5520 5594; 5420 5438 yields -3.62 angstrom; 9.21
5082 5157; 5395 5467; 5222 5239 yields -2.02 angstrom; 7.61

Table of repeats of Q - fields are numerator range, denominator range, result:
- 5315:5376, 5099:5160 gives 1.66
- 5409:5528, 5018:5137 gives 1.93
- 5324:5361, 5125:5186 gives 1.72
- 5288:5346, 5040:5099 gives 1.72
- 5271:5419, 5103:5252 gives 1.55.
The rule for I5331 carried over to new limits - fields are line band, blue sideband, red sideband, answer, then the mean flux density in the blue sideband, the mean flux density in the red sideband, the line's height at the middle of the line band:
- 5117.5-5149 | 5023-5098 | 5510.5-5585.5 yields 0.06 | 6.11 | 10.5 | 6.77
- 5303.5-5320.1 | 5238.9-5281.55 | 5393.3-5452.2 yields -0.13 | 8.24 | 10.3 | 8.89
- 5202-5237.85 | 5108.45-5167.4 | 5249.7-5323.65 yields 0.03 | 6.4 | 8.93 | 7.79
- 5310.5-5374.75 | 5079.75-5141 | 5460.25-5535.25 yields -0.11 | 6.2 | 10.3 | 8.67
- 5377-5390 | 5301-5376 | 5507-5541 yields -0.08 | 9.56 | 10.5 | 9.79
